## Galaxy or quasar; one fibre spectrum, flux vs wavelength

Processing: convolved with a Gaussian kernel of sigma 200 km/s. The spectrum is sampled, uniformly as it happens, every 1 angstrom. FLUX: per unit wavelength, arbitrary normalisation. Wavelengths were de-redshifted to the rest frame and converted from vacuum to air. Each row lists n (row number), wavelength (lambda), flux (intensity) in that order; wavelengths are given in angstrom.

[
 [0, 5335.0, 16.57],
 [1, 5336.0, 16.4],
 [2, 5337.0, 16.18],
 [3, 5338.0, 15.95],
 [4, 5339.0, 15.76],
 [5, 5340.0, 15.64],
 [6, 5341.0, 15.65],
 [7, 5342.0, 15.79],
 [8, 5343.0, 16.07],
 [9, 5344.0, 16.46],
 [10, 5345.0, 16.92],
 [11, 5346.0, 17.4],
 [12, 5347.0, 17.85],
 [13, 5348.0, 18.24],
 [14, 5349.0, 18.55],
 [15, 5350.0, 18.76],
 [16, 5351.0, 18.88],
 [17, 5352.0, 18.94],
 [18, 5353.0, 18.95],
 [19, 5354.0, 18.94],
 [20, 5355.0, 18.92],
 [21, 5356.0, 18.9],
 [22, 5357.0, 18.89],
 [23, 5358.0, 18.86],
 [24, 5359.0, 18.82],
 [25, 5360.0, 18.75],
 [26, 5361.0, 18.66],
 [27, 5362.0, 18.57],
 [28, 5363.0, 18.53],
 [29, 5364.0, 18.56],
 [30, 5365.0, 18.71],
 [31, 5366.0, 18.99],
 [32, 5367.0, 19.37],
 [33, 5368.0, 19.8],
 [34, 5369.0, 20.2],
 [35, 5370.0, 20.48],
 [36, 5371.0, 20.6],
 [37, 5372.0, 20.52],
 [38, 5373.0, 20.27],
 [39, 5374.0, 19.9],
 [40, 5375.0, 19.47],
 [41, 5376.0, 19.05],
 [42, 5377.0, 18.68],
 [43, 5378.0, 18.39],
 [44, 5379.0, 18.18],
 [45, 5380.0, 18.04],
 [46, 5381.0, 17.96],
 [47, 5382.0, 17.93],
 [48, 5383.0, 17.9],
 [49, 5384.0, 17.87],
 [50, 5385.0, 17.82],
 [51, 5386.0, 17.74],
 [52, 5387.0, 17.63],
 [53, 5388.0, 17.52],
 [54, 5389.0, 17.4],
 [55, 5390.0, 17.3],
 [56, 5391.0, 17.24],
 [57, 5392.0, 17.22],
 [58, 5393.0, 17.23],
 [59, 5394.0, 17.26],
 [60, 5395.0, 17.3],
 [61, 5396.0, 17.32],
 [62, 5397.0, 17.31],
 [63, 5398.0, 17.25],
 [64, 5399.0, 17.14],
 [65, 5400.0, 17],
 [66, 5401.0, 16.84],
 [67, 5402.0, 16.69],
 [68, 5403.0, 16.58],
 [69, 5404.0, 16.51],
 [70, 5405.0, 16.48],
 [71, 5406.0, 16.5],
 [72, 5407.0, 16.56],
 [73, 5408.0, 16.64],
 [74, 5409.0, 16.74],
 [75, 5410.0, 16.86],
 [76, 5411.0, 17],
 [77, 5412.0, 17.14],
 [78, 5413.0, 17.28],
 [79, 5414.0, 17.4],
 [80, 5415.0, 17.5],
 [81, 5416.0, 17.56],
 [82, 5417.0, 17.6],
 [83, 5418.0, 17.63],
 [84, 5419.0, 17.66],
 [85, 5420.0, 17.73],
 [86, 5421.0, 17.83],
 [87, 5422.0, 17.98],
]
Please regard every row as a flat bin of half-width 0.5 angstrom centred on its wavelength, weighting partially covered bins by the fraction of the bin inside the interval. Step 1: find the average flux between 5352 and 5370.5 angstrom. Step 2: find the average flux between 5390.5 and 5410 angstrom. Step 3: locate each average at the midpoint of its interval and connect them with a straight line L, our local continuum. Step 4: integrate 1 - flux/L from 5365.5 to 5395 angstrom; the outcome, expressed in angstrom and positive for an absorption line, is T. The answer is -0.8 angstrom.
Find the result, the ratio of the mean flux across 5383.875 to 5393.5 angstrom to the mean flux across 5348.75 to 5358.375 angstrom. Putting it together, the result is 0.93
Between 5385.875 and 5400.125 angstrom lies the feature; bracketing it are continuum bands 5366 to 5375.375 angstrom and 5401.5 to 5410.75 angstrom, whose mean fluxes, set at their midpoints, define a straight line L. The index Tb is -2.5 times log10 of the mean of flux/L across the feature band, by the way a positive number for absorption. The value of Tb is 0.03 mag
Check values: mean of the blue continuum 20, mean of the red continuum 16.6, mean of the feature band 17.3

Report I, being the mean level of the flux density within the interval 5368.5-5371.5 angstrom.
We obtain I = 20.4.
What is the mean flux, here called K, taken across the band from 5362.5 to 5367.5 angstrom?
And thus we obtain 18.8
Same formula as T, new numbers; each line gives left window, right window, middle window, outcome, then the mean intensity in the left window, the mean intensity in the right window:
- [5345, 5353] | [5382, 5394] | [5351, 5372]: -1.3 angstrom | 18.3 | 17.5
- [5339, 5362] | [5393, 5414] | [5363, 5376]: -1.6 angstrom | 17.9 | 16.9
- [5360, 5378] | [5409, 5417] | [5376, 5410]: 1.6 angstrom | 19.4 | 17.2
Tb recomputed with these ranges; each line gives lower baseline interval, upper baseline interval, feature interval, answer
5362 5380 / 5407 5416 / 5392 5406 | 0.05 mag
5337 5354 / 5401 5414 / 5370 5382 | -0.13 mag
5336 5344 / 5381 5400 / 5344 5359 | -0.14 mag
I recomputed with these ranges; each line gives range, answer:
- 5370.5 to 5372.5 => 20.6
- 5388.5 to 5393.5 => 17.3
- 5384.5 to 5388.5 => 17.7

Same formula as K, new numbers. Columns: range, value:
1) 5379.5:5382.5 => 18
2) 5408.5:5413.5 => 17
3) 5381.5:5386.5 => 17.9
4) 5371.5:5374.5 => 20.2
